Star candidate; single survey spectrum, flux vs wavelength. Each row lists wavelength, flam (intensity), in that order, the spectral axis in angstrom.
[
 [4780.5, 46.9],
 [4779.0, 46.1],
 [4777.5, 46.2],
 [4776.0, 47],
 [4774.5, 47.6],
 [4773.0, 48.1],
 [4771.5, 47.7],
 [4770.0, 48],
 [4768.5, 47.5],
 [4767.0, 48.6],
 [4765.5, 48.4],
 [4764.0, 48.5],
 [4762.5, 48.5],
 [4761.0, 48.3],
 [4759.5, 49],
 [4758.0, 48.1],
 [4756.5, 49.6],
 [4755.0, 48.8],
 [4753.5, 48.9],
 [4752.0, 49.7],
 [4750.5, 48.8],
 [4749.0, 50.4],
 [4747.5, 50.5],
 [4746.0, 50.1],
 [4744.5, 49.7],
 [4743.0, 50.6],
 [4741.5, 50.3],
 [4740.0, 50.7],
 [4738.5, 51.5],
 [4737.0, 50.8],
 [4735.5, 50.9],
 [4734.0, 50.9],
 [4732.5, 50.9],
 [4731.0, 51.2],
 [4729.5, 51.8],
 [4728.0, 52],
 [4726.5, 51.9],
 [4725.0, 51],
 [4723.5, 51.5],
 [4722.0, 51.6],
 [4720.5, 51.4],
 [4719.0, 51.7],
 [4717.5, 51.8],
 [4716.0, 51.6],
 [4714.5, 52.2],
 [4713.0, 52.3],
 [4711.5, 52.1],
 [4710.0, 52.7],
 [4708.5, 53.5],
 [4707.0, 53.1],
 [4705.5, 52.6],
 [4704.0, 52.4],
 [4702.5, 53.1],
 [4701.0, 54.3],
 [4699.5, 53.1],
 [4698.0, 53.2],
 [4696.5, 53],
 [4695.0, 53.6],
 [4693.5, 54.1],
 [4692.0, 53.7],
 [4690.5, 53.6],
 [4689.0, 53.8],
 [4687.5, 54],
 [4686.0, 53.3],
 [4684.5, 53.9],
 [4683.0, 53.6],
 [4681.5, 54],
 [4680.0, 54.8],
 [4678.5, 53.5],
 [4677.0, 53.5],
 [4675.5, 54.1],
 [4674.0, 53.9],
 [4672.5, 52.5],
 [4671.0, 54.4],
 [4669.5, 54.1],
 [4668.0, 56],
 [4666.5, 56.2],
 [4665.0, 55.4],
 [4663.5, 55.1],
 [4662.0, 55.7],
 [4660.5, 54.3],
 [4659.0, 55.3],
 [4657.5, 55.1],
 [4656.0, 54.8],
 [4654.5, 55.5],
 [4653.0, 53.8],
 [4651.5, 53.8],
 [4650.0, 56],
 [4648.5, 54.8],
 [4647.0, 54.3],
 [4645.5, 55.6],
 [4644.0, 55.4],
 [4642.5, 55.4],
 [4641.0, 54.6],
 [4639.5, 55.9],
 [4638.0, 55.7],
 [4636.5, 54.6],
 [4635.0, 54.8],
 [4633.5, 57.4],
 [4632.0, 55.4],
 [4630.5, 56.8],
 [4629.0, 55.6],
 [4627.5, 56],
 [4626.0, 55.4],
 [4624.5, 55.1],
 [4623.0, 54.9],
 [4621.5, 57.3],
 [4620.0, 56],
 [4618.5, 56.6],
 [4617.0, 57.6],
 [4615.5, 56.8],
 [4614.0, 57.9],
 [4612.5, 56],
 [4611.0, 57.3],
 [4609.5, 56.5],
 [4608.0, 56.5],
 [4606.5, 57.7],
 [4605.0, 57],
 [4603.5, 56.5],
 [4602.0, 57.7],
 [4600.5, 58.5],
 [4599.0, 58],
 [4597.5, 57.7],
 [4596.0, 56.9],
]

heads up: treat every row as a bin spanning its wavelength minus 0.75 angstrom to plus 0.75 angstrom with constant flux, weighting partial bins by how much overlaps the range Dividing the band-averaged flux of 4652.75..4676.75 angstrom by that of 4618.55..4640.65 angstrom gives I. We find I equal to 0.98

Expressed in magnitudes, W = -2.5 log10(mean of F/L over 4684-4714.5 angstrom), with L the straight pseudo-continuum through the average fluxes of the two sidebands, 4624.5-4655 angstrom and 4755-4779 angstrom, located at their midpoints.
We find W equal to -0.03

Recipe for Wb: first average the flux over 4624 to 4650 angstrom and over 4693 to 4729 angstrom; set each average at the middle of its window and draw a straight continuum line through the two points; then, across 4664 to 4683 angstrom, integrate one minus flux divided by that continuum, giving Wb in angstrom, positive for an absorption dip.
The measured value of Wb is -0.1 angstrom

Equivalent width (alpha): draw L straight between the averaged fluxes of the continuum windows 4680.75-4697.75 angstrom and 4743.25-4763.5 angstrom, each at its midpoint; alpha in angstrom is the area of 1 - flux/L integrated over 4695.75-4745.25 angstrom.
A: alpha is -0.3 angstrom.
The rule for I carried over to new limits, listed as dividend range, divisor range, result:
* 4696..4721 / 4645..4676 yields 0.96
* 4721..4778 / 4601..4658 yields 0.89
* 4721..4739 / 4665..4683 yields 0.95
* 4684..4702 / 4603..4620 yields 0.94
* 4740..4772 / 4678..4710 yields 0.92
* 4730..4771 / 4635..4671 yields 0.90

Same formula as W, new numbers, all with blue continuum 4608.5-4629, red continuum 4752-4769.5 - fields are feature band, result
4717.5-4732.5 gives -0.021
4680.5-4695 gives -0.024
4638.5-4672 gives -0.013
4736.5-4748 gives -0.020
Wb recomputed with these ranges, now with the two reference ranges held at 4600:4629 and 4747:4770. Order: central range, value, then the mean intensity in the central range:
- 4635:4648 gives 0.01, 55.2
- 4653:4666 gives -0.21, 55.1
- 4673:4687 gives -0.19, 53.8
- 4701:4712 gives -0.26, 52.9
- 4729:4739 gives -0.19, 51.1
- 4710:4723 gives -0.19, 51.9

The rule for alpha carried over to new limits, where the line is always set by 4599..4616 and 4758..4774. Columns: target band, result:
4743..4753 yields -0.1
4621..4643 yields 0.1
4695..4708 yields -0.3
